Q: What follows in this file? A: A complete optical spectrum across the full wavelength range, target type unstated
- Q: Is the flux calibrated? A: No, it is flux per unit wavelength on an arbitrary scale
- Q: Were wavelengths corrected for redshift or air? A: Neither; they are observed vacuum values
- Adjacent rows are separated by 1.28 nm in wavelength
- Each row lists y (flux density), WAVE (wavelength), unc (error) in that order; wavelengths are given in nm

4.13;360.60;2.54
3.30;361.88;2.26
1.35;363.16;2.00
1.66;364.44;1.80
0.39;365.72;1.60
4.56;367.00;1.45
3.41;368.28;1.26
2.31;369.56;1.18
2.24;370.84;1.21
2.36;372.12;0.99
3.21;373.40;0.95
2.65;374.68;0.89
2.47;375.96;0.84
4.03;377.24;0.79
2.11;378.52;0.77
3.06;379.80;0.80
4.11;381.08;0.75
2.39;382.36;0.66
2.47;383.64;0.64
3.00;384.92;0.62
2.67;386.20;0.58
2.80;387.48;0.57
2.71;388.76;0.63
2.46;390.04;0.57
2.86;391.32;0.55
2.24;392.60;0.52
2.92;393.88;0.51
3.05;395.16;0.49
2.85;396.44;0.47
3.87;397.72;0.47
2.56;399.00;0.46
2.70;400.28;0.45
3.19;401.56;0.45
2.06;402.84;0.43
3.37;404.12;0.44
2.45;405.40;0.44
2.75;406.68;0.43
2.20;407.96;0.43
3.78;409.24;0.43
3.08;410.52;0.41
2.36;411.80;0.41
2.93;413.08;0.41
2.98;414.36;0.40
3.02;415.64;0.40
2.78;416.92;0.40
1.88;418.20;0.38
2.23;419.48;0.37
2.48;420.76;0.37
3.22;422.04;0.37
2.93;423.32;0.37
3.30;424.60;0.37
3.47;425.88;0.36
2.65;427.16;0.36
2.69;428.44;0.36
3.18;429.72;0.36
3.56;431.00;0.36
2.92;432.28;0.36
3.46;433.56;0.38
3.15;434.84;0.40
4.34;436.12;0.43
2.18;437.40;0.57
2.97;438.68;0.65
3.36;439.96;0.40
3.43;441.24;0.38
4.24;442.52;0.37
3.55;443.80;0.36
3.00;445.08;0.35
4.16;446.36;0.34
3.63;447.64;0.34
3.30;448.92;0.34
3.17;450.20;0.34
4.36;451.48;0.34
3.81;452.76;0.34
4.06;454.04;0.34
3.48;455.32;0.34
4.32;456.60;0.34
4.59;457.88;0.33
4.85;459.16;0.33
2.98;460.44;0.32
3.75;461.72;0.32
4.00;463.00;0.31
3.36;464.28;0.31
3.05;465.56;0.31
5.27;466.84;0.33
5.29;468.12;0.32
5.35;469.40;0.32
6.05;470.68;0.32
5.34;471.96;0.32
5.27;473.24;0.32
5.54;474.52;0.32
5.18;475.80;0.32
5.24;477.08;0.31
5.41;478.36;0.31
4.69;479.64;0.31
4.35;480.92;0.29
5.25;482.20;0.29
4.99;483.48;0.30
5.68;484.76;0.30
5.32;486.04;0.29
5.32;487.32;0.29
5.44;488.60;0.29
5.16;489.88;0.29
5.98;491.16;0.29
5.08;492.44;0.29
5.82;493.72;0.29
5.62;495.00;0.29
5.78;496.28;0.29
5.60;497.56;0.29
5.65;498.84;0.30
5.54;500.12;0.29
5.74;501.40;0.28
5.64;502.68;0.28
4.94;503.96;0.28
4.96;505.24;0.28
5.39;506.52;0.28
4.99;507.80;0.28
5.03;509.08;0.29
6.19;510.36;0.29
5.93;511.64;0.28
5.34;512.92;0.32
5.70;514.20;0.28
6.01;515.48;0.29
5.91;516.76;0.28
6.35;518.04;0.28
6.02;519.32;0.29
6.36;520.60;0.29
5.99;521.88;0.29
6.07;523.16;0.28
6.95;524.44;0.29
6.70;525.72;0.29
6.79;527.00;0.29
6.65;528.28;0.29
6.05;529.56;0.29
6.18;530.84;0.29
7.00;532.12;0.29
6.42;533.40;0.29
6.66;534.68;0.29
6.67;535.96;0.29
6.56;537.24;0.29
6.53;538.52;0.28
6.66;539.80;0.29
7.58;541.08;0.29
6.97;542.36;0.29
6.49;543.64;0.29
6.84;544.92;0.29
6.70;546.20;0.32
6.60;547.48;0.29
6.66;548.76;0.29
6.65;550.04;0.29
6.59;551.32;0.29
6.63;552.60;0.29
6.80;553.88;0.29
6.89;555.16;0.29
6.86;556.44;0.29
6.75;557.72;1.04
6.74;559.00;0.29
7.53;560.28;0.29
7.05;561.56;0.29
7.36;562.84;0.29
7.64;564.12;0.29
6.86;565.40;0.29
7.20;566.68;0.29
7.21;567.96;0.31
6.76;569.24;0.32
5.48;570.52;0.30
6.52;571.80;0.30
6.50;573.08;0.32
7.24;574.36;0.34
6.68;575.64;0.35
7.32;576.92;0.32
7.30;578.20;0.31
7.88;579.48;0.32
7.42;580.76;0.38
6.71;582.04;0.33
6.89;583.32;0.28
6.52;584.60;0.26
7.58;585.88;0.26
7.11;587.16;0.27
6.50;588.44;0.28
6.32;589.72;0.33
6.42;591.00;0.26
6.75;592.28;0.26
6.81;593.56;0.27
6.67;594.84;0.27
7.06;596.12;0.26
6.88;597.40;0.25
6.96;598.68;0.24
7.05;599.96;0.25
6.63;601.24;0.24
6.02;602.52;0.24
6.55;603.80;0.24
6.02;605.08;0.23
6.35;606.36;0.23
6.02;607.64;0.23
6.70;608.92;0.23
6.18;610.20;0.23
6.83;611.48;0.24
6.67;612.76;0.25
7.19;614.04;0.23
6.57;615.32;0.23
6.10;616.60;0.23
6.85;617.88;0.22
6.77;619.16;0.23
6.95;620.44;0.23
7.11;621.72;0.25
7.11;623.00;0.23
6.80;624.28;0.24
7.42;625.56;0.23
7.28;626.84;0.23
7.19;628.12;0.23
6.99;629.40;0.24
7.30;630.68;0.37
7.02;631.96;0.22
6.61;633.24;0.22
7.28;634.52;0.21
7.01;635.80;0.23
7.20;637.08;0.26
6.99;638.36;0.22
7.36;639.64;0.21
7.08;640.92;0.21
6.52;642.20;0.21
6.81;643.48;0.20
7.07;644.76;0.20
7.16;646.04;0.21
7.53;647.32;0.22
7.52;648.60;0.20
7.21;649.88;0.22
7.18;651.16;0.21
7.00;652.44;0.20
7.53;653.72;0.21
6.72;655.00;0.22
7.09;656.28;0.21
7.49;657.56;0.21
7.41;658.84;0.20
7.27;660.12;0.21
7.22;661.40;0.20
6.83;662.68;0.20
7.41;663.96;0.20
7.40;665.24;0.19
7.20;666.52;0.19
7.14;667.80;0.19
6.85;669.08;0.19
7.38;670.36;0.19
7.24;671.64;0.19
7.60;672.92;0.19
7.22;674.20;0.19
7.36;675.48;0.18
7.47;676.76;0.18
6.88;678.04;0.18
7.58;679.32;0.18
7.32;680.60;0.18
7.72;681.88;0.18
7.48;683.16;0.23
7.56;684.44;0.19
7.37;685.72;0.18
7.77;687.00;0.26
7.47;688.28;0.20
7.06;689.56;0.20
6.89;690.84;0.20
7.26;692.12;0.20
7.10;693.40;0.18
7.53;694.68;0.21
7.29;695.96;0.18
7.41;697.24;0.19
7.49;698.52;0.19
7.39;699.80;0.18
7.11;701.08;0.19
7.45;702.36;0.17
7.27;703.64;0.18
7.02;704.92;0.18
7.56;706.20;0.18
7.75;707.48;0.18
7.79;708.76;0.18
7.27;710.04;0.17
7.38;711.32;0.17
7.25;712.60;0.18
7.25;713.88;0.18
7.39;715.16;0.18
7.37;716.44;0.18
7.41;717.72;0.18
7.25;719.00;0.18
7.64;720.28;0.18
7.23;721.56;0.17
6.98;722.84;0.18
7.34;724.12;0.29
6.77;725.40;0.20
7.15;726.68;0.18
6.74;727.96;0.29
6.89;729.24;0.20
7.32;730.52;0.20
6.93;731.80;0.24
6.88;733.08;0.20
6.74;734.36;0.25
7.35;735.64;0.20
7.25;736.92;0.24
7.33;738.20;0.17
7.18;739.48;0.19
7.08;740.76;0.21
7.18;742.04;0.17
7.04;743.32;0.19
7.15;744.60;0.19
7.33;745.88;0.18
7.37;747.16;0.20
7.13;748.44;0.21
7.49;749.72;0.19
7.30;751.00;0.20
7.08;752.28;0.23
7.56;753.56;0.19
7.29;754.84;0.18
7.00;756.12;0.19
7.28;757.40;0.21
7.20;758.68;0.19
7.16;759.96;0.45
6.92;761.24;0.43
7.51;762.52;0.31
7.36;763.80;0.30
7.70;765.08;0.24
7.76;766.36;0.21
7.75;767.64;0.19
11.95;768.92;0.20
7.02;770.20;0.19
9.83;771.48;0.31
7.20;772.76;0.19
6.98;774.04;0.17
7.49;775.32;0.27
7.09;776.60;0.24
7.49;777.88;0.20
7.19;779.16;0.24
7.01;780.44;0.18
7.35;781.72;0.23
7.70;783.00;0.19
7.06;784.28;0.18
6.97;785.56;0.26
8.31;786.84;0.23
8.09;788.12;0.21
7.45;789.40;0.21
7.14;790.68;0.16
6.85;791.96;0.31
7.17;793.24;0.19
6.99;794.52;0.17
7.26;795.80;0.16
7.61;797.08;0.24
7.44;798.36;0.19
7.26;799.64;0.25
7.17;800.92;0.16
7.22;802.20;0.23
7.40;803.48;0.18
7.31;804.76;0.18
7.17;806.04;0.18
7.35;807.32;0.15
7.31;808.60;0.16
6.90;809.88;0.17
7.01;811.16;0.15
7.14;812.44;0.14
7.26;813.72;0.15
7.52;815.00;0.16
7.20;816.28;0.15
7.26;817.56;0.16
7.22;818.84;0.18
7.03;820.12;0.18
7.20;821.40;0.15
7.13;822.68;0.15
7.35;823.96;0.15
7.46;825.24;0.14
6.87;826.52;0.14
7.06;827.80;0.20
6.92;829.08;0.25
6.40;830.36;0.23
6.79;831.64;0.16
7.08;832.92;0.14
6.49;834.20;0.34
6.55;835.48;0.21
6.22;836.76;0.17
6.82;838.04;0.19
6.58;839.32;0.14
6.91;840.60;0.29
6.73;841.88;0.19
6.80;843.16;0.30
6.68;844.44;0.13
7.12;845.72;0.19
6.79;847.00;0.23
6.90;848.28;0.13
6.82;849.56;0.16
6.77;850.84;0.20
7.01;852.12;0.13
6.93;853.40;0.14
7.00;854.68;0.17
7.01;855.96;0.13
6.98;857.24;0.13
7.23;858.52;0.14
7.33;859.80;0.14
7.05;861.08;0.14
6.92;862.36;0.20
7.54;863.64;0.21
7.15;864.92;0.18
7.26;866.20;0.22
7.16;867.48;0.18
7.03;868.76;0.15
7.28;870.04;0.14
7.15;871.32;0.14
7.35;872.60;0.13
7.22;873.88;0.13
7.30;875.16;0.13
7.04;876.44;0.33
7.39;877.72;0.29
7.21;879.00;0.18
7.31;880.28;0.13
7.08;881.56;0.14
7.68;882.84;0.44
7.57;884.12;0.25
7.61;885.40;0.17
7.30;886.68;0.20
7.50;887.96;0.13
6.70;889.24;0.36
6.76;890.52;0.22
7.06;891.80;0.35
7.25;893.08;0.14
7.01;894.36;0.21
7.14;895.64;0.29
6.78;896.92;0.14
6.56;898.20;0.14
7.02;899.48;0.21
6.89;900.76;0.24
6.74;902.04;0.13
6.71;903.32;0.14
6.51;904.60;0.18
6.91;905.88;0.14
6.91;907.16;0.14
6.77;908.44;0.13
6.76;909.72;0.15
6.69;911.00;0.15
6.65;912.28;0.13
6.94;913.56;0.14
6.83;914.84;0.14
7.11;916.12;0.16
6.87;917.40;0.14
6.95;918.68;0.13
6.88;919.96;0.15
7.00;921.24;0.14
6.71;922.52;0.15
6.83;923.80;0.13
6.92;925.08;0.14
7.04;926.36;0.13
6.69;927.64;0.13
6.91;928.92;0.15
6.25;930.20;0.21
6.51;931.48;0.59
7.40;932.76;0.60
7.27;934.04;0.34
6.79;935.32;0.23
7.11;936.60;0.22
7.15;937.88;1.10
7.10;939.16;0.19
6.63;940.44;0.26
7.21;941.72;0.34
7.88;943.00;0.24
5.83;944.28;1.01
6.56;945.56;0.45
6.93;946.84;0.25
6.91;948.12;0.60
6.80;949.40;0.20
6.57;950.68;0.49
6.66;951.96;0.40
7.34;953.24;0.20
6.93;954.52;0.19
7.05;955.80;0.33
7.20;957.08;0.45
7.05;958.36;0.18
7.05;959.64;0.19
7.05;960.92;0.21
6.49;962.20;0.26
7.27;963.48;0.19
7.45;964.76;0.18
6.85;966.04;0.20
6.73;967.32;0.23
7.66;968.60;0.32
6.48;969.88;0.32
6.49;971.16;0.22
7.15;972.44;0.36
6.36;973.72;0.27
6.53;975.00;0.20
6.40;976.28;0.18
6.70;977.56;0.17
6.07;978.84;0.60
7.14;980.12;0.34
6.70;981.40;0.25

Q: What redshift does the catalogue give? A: 0.171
